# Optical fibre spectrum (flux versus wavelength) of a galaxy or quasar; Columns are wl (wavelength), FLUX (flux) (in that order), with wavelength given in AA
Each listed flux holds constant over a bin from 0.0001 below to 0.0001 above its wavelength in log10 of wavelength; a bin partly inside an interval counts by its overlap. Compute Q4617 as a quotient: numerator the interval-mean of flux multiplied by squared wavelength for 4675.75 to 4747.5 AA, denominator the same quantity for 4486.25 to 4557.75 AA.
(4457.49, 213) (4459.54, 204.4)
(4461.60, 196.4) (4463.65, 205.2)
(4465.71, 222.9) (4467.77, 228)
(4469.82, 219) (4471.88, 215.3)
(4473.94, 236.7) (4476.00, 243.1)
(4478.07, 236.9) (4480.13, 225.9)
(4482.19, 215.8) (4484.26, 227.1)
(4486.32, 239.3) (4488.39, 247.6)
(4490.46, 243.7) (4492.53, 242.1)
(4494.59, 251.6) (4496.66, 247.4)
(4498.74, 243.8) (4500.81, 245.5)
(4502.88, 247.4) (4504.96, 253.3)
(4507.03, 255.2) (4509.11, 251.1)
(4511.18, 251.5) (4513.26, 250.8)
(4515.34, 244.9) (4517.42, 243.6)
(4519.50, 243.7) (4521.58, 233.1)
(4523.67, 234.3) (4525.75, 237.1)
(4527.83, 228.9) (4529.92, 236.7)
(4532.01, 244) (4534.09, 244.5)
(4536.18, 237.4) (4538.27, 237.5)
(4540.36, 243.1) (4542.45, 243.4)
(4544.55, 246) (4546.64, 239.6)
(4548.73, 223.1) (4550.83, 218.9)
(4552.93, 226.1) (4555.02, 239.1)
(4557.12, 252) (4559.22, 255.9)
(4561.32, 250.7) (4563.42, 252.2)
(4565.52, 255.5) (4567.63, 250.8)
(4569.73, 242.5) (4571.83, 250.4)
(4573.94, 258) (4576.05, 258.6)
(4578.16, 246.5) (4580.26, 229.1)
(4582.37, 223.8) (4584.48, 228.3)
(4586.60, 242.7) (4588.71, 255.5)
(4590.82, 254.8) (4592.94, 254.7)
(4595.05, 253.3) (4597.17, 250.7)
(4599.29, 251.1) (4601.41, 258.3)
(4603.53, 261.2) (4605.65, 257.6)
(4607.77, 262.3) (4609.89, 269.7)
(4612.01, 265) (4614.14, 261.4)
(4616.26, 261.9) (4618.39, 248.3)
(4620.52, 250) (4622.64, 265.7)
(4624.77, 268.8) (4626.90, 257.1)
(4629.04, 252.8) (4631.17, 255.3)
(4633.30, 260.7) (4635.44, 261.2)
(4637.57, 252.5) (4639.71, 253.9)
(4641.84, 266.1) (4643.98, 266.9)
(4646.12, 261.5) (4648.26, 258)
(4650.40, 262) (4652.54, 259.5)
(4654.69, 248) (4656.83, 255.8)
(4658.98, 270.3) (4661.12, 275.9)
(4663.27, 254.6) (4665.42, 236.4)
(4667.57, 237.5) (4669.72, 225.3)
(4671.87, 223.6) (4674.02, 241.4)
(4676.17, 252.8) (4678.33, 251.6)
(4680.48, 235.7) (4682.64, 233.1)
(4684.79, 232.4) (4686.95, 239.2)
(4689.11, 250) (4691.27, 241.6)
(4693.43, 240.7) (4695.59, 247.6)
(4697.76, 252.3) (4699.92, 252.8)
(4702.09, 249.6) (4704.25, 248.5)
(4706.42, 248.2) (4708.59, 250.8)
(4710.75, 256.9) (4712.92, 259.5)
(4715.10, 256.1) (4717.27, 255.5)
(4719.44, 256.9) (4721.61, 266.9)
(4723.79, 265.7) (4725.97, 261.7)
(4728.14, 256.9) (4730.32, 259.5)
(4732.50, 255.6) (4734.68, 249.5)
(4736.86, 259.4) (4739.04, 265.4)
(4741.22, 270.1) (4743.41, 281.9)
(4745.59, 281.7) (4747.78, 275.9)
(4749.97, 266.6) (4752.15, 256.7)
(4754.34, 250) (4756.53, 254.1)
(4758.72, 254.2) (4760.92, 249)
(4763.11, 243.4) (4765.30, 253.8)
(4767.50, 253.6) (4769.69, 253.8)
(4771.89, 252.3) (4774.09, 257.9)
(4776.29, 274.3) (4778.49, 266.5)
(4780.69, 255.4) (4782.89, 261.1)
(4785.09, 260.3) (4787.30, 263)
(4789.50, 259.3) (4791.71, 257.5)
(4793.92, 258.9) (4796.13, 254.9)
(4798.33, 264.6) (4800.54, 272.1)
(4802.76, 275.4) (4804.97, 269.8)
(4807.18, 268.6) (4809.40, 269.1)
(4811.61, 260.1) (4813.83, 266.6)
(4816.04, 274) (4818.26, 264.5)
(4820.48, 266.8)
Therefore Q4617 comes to 1.14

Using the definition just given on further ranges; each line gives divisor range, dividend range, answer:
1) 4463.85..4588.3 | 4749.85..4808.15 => 1.20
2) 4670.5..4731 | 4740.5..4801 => 1.08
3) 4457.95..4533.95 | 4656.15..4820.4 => 1.21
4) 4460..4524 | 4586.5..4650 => 1.15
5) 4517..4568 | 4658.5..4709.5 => 1.08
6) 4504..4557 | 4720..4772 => 1.19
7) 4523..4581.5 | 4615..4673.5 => 1.10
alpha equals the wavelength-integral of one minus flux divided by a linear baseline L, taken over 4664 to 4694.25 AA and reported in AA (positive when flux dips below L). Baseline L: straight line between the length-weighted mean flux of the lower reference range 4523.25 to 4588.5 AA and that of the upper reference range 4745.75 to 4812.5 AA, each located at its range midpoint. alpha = 1.59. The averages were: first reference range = 241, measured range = 239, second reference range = 261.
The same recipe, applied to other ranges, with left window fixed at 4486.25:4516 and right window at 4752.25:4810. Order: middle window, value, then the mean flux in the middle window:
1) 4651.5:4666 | -0.2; 258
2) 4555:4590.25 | 0.6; 247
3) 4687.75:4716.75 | 0.7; 250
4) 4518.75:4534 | 0.7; 237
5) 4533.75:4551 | 0.8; 238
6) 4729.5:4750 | -0.7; 267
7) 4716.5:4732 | -0.2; 260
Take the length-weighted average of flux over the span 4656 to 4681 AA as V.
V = 247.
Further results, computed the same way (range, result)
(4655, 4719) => 248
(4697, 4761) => 259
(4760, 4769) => 250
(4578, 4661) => 256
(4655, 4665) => 261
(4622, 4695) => 251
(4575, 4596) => 245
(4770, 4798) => 260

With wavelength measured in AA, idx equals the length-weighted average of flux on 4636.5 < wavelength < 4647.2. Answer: 260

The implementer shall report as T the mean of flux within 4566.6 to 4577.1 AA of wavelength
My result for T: 252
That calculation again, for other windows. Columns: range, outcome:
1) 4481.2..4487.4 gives 228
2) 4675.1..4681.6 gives 246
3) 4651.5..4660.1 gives 258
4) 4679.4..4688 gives 235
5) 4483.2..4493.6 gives 240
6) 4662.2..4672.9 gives 235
